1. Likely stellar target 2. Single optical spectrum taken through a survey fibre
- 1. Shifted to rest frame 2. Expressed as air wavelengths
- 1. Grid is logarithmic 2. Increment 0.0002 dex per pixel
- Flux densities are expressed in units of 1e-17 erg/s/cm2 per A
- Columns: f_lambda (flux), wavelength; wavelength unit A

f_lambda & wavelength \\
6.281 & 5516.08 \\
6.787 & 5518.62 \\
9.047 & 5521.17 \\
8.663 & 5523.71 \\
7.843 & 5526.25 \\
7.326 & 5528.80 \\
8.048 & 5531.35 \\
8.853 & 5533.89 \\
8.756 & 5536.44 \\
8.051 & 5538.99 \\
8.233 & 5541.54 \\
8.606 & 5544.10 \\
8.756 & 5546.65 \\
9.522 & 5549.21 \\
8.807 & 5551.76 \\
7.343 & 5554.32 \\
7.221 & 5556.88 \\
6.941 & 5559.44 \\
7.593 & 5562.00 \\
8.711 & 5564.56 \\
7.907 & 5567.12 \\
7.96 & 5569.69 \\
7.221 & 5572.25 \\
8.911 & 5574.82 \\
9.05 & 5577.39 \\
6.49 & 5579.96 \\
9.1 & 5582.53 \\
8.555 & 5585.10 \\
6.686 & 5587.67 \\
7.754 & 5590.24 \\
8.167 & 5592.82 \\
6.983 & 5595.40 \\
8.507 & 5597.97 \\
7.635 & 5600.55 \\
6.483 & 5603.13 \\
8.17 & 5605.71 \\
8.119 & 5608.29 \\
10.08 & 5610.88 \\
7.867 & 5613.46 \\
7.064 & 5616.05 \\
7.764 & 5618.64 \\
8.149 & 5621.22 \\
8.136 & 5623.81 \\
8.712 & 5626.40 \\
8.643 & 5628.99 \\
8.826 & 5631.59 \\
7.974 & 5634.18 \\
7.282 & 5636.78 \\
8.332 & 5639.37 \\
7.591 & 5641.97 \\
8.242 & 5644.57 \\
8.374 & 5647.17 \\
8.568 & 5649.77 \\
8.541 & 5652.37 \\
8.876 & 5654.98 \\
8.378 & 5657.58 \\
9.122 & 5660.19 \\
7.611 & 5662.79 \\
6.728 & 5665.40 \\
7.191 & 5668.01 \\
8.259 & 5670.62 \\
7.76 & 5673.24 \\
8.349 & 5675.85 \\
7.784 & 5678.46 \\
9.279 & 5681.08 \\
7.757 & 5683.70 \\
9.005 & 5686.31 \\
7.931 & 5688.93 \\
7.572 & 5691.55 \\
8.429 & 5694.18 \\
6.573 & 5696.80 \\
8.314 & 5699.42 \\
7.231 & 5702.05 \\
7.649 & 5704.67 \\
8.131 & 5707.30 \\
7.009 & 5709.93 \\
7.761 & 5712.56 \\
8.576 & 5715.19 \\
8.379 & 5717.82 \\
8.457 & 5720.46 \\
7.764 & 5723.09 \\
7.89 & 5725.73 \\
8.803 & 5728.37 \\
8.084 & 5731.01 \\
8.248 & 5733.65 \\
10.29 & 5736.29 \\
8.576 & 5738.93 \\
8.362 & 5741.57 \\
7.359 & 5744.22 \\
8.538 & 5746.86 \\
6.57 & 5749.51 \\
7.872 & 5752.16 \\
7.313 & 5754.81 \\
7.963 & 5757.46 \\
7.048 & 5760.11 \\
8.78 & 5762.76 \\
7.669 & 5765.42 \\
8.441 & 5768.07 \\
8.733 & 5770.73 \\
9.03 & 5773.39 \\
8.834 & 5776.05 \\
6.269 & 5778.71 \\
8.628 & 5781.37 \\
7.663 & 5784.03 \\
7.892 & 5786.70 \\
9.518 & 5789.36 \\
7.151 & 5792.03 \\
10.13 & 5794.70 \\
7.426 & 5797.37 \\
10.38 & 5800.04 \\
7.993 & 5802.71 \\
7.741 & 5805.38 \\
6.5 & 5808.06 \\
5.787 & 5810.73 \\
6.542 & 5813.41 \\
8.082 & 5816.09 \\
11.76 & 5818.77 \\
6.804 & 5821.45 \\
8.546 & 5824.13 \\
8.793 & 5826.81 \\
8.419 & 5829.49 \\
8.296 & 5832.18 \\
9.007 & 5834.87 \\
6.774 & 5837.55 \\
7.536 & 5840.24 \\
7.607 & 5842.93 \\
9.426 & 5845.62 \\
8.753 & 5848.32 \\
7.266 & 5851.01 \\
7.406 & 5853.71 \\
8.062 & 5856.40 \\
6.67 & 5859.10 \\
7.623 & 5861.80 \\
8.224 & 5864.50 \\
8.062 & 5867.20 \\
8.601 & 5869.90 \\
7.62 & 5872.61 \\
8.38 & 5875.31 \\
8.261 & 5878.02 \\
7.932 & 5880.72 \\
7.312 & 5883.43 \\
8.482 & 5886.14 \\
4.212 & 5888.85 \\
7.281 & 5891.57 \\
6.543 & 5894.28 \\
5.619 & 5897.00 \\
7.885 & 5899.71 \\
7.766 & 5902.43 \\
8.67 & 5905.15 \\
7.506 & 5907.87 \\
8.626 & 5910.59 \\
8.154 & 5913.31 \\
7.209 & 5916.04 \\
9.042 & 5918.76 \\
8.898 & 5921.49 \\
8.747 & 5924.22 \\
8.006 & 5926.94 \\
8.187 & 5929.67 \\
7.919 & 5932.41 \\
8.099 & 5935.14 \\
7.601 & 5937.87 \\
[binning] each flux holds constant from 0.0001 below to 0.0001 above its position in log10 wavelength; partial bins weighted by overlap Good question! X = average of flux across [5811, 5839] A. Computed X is 8.2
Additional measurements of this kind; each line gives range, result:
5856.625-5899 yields 7.41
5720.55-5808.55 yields 8.19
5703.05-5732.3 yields 8.04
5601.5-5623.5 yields 7.97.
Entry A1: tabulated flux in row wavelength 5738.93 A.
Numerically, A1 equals 8.576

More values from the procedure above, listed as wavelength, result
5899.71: 7.885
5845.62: 9.426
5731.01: 8.084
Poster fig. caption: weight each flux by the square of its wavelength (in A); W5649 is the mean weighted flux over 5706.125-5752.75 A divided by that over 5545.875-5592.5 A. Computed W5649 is 1.08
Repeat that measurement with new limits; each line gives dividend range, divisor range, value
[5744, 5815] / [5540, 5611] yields 1.06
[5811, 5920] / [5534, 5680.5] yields 1.06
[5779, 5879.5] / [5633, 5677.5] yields 1.06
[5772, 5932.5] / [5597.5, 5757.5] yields 1.05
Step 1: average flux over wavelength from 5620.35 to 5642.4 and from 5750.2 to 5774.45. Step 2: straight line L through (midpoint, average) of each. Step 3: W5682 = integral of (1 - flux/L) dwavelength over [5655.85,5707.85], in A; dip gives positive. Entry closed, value 1.19 A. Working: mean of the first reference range 8.21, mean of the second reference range 8.04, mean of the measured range 7.96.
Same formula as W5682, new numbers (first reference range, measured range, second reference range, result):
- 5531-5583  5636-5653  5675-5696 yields 0.1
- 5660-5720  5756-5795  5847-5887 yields -1.4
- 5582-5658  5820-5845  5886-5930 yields -0.8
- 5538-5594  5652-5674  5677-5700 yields 0.1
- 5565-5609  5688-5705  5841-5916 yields 0.3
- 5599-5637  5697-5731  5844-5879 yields 0.4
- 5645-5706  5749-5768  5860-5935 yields 0.6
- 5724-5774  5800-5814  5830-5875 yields 1.4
